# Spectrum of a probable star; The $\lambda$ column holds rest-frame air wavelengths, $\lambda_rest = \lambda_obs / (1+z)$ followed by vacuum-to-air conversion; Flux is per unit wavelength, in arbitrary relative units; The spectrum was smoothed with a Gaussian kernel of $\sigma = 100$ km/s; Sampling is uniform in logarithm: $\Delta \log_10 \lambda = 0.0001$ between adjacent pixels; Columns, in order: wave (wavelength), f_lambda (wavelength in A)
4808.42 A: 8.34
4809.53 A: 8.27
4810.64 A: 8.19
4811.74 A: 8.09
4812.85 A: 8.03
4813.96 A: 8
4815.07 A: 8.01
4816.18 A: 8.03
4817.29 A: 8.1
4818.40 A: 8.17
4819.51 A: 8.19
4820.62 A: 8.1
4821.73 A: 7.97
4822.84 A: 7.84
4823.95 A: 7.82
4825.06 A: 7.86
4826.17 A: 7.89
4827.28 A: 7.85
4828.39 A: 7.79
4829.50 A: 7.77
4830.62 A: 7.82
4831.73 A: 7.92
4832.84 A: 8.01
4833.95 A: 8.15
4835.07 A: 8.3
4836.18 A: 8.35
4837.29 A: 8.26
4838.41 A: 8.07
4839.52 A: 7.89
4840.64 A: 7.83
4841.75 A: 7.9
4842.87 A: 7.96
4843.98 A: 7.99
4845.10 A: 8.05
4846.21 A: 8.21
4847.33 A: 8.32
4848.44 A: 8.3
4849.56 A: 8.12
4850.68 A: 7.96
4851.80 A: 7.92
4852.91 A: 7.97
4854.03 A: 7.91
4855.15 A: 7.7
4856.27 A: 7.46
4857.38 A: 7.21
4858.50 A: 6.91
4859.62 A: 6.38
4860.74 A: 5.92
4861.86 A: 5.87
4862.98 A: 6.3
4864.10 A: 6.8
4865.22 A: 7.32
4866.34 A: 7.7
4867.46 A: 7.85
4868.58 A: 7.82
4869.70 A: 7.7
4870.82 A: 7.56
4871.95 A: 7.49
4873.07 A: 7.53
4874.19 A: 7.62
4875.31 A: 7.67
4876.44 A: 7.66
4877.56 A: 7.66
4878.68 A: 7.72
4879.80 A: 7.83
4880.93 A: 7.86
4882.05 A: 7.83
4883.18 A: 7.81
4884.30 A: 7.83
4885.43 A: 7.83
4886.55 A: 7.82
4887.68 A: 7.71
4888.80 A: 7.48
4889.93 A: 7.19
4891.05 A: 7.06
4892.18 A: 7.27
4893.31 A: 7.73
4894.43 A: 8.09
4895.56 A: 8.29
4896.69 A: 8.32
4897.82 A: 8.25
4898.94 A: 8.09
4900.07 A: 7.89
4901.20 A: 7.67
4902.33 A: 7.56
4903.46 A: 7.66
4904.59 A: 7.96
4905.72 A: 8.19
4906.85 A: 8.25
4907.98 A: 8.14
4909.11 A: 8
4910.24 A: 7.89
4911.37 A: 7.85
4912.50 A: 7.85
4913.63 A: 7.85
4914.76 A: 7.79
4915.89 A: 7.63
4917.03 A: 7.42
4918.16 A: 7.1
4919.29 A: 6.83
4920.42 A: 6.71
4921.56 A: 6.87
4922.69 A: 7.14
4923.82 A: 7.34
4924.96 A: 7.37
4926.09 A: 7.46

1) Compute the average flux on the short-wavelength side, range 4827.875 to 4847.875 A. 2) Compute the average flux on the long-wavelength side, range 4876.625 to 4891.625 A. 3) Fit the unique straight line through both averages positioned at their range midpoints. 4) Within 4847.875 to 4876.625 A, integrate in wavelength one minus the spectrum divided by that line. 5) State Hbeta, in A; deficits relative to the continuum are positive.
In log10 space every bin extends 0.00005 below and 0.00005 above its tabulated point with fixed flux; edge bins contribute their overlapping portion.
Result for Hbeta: 1.6 A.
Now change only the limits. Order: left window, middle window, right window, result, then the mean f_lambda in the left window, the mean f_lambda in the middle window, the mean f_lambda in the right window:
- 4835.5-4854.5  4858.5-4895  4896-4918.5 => 2.5 A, 8.06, 7.43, 7.88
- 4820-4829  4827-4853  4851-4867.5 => -1.6 A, 7.9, 8.03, 7.14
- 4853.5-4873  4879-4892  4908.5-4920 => -0.5 A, 7.18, 7.65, 7.62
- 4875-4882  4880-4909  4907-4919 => -0.3 A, 7.74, 7.83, 7.75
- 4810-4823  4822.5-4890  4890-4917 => 2.4 A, 8.07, 7.69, 7.86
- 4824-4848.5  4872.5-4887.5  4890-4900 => 0.3 A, 8.02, 7.74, 7.86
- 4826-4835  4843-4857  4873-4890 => -0.3 A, 7.92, 7.99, 7.71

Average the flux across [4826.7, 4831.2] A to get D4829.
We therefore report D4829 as 7.81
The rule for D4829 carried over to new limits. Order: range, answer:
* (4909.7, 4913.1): 7.87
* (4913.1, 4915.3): 7.83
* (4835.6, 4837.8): 8.33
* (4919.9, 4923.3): 6.92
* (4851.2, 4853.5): 7.95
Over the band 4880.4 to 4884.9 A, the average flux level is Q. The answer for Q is 7.83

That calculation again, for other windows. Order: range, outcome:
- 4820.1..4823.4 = 7.97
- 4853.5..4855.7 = 7.8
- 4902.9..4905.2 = 7.81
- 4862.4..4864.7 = 6.56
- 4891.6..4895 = 7.69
